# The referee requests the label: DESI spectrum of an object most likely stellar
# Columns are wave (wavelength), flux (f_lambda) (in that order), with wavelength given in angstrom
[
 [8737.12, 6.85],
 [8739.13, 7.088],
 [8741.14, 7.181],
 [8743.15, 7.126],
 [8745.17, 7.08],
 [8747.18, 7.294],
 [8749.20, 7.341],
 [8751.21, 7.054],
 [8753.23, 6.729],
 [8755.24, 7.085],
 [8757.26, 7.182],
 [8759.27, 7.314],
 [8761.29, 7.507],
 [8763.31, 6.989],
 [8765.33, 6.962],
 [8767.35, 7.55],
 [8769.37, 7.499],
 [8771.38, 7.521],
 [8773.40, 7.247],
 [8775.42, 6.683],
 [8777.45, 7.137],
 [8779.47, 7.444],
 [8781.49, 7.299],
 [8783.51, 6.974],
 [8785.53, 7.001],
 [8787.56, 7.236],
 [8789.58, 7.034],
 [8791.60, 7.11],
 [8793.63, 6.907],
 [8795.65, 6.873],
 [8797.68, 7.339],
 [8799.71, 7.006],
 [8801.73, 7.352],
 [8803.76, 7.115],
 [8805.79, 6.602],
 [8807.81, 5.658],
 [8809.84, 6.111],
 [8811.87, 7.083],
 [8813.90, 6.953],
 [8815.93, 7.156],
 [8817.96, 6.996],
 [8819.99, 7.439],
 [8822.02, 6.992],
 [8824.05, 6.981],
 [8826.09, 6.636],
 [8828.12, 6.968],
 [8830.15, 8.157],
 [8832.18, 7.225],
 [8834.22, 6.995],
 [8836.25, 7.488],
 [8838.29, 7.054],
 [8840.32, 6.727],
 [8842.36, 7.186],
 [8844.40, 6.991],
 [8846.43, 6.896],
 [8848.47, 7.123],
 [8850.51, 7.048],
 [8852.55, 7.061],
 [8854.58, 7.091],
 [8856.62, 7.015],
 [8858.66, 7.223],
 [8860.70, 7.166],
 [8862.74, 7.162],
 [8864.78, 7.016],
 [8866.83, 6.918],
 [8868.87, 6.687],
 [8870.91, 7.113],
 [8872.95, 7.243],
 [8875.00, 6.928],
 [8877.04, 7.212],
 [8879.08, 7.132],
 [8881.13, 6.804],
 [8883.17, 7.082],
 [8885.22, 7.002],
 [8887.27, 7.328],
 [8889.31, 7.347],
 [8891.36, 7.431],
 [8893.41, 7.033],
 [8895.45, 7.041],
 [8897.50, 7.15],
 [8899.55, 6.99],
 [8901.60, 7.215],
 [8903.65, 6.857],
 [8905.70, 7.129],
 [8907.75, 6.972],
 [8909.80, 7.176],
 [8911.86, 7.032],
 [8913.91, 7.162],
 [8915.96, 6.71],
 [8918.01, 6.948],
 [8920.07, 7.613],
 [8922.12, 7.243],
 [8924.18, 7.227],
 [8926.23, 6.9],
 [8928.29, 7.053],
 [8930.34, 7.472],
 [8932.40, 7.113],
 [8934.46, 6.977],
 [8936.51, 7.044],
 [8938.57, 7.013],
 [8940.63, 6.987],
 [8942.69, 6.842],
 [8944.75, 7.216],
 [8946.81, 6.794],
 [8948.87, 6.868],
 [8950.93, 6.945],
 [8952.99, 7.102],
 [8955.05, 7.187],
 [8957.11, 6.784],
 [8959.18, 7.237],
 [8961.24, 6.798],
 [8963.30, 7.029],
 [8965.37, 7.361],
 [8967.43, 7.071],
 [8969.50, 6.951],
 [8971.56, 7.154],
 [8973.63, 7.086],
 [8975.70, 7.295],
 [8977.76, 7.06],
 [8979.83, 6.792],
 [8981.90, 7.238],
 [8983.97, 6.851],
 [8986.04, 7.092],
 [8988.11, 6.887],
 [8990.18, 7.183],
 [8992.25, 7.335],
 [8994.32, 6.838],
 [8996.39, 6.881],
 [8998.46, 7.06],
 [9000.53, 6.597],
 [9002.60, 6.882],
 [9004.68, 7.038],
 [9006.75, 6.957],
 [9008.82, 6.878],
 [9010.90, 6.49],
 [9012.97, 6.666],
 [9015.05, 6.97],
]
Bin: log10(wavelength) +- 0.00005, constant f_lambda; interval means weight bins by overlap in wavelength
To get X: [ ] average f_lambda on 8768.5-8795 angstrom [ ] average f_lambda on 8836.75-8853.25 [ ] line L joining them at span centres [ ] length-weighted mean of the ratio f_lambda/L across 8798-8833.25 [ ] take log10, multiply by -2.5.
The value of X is 0.02 mag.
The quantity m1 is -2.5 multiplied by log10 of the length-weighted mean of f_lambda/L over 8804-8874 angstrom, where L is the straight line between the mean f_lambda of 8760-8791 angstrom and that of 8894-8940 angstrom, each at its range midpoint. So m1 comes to 0.02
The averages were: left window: 7.21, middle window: 7.01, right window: 7.09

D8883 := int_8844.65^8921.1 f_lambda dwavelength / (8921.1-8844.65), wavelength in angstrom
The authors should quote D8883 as 7.08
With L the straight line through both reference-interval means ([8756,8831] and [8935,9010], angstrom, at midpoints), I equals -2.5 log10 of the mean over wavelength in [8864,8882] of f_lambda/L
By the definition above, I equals 0.01 mag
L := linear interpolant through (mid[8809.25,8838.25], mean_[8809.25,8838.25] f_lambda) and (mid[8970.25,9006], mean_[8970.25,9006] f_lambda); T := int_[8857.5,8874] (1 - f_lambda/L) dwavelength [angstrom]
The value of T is 0.0 angstrom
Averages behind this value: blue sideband 7.1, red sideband 7.02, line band 7.06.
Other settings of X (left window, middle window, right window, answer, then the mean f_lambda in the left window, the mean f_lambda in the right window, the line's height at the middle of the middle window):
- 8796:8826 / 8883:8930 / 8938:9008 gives -0.02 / 6.9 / 7.01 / 6.97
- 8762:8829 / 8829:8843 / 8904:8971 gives -0.03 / 7.03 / 7.06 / 7.04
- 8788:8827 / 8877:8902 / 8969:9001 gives -0.03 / 6.92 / 7.03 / 6.97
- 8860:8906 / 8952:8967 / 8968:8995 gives 0.00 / 7.09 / 7.06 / 7.07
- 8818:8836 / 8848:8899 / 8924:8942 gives 0.01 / 7.18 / 7.08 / 7.13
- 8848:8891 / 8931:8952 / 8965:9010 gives 0.01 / 7.09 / 7.02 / 7.04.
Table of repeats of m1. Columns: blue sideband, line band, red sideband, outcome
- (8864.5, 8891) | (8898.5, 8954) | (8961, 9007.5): 0.00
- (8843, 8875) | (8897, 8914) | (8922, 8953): 0.00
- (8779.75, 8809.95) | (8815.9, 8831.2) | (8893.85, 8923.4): -0.03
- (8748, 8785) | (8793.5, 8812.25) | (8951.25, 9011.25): 0.06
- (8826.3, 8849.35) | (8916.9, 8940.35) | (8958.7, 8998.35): -0.01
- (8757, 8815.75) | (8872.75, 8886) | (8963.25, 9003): 0.00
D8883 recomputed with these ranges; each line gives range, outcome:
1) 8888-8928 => 7.12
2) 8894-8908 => 7.06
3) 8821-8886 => 7.07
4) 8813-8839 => 7.16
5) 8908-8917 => 7.02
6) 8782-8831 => 6.99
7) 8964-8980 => 7.11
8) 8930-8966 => 7.03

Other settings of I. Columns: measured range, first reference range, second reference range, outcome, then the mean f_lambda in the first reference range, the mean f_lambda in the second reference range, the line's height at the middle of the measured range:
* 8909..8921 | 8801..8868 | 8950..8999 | -0.01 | 7.02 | 7.05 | 7.04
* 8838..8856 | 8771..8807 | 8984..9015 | 0.00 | 7.09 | 6.91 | 7.04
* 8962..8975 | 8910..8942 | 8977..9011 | -0.01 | 7.1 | 6.96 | 7.01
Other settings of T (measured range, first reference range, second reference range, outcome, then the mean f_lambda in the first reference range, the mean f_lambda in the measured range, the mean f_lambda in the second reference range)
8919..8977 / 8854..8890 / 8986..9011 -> -0.7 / 7.08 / 7.08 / 6.94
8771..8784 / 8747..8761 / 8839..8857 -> -0.1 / 7.15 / 7.18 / 7.02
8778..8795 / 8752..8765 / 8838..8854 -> -0.1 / 7.12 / 7.12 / 7.01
